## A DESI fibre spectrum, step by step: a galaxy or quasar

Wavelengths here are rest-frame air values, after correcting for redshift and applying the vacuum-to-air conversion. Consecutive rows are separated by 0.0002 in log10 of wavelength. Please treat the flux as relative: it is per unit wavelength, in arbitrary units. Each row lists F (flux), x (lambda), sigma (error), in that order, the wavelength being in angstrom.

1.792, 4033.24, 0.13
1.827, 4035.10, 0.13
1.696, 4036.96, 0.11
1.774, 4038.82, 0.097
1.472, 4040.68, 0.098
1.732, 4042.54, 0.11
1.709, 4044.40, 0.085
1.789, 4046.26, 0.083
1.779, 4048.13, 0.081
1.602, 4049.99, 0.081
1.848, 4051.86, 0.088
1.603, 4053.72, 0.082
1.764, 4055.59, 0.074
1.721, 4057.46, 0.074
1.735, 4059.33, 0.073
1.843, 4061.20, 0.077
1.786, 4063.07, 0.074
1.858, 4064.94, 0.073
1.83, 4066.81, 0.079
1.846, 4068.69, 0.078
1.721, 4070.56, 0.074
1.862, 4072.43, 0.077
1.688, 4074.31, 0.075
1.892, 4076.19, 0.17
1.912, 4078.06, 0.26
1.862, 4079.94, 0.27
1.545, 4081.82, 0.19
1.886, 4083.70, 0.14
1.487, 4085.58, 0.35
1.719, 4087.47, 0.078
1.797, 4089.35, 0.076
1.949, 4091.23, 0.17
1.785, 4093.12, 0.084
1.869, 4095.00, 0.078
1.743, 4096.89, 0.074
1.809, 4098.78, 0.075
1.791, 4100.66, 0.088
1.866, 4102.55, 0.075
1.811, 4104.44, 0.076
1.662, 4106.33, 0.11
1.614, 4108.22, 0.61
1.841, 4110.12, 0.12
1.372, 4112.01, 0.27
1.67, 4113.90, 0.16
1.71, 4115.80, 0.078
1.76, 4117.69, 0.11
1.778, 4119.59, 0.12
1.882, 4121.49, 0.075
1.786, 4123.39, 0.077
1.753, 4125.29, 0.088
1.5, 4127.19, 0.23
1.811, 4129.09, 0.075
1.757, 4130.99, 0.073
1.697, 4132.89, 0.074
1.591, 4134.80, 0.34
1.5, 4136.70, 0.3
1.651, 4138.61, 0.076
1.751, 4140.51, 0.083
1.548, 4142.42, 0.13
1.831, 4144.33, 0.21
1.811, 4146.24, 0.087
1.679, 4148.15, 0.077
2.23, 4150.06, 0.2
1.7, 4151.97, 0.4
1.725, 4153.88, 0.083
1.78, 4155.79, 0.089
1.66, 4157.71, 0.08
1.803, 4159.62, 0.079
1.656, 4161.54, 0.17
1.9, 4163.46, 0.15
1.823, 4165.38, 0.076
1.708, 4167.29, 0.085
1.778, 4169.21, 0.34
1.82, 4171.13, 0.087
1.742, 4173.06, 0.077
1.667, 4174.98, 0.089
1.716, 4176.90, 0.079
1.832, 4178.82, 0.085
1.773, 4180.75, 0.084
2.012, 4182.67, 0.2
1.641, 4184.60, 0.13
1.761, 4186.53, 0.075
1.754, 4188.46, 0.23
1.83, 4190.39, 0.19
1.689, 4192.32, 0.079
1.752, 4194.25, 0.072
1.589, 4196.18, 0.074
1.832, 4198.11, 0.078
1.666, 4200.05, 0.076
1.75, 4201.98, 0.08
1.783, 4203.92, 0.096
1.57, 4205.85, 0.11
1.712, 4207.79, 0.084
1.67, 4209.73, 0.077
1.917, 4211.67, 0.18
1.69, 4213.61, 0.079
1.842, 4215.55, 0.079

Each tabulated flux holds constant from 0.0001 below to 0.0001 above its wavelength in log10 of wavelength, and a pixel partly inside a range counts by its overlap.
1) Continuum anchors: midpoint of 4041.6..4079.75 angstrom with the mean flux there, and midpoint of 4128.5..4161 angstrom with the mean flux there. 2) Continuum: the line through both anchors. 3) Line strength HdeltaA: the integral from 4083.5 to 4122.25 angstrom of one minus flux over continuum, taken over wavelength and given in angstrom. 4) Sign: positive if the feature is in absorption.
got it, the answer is 0.2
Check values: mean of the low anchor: 1.78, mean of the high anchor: 1.74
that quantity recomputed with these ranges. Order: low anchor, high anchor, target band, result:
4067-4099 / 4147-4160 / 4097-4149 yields 2.3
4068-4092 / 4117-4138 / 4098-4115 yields 0.3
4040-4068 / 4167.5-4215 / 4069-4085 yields -0.4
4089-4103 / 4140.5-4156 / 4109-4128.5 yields 1.1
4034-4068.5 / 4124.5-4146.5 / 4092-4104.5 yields -0.8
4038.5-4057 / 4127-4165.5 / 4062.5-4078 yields -0.9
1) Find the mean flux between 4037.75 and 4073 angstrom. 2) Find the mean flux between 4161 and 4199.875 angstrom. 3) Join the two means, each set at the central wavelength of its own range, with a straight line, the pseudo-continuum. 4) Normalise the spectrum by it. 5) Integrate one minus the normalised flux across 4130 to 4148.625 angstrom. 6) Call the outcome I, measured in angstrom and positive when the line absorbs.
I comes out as 0.8 angstrom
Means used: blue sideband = 1.75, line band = 1.68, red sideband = 1.76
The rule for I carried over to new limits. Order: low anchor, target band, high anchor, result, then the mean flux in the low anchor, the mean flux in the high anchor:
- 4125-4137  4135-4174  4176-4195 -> -0.9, 1.66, 1.78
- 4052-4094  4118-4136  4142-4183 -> 0.5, 1.78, 1.78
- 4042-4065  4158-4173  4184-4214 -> -0.4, 1.75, 1.73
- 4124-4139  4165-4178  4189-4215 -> -0.4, 1.66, 1.73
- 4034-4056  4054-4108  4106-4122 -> -2.5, 1.72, 1.69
